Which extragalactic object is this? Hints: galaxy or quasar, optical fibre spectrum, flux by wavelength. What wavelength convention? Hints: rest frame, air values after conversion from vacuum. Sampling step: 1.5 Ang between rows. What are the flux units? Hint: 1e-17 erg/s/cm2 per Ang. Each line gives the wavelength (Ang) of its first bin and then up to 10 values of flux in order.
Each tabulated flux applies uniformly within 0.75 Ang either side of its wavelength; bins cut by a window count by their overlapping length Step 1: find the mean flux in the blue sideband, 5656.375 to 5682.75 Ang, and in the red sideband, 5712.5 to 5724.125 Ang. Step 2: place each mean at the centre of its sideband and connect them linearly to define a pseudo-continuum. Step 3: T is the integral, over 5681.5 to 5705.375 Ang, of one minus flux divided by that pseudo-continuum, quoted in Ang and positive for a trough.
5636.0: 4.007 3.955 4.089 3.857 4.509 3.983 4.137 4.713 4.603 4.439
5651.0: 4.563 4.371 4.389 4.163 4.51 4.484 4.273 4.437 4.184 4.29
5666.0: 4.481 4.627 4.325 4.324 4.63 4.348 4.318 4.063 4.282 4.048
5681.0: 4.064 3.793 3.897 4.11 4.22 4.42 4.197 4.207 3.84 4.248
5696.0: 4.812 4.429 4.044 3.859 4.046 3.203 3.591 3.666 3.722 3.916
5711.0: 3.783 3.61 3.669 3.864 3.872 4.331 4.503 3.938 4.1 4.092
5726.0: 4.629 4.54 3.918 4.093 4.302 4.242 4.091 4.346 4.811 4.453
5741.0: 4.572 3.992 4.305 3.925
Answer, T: 0.6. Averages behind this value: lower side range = 4.31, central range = 4.06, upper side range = 4.01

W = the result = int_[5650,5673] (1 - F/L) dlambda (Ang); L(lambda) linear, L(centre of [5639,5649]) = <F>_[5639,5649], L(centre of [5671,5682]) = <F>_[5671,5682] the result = -0.76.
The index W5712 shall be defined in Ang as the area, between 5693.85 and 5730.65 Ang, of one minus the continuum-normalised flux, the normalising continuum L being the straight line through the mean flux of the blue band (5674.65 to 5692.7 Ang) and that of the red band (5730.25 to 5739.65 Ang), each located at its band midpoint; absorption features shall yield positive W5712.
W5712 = 2.0 Ang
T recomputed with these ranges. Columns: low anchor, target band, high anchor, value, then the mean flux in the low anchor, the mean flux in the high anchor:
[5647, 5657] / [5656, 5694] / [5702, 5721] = -0.51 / 4.44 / 3.82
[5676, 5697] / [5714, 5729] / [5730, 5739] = 0.40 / 4.16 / 4.32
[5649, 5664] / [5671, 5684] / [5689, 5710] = 0.04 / 4.38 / 3.99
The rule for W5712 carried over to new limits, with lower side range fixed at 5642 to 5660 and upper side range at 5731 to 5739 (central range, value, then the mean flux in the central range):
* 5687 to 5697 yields 0.2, 4.29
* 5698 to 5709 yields 1.6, 3.75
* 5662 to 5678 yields 0.1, 4.36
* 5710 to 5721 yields 1.0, 3.95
